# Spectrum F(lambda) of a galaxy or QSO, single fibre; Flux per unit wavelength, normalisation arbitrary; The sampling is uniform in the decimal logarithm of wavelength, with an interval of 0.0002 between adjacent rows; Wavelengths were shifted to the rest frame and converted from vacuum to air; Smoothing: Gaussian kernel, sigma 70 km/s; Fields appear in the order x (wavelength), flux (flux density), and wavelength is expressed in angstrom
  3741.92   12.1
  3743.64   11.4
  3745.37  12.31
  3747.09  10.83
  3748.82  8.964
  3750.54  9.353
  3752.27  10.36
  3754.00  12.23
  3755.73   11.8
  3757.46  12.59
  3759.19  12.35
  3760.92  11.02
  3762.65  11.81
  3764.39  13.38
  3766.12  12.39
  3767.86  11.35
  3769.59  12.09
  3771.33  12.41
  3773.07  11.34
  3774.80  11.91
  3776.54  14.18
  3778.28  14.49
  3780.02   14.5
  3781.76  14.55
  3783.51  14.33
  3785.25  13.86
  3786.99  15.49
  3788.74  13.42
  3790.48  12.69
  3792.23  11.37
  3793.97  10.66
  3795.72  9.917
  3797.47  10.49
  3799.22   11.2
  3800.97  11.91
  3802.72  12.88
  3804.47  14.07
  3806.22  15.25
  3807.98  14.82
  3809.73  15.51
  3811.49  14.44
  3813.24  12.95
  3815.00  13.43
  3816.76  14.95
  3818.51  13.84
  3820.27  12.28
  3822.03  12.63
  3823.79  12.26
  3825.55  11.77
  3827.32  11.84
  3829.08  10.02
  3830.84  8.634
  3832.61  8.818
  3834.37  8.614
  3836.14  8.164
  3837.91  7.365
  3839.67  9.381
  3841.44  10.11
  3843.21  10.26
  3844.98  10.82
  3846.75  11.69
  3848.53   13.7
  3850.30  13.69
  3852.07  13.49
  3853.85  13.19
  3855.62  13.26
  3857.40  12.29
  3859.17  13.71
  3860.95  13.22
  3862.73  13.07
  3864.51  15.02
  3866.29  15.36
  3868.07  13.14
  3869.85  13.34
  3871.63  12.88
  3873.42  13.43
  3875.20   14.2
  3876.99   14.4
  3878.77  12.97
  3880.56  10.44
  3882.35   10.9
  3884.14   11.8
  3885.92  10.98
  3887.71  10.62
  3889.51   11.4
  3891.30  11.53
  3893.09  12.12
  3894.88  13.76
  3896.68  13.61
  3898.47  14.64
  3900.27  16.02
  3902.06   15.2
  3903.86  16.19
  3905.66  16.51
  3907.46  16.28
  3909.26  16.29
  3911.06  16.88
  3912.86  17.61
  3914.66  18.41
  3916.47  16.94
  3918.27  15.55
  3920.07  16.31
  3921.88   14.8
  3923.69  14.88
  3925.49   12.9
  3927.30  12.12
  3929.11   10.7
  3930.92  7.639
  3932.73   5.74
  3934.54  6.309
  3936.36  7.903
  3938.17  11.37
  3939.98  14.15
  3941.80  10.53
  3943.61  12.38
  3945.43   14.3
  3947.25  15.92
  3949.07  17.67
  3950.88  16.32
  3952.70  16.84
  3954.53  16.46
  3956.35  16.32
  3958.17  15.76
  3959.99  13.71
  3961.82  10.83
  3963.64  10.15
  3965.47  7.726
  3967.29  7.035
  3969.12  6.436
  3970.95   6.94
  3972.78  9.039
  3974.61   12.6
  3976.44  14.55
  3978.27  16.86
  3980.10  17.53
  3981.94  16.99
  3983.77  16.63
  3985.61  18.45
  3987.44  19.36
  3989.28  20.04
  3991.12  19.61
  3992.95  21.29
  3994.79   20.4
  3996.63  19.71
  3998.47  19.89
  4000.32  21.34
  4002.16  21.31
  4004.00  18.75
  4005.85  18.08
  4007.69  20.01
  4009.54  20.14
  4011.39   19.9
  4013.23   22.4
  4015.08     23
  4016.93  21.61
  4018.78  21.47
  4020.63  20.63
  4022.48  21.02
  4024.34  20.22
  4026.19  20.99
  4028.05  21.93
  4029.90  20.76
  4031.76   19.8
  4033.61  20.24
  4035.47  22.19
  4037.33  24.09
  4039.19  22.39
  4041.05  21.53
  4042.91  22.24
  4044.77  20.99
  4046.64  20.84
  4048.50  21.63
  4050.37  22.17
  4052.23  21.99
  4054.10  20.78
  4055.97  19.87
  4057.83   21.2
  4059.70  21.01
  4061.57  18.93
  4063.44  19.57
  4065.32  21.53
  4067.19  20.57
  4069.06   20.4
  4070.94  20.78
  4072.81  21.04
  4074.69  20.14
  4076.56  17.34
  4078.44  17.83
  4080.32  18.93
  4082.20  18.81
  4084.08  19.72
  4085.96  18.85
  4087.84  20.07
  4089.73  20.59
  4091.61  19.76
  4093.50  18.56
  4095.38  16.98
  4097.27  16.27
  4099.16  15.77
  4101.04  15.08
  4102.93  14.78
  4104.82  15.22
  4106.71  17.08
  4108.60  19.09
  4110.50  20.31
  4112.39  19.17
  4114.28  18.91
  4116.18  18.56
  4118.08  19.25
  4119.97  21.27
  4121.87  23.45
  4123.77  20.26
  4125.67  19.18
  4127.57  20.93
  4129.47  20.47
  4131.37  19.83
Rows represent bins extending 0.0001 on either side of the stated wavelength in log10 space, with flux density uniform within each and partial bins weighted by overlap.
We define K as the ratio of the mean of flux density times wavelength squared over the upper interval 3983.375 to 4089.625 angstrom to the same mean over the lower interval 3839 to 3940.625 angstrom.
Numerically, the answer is 1.7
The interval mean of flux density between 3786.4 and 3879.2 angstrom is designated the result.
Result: 12.4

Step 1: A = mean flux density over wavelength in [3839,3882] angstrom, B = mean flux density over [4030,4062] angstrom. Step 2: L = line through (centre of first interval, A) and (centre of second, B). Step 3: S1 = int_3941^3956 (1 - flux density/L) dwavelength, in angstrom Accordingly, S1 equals 1.5 angstrom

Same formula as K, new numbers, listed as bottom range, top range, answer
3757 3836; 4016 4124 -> 1.83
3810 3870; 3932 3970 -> 1.06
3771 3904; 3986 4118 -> 1.76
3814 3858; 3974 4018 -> 1.82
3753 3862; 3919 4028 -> 1.40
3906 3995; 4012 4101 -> 1.52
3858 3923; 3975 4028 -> 1.47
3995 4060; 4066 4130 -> 0.93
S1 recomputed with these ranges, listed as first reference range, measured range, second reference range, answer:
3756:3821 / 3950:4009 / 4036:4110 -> 5.4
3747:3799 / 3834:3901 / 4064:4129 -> 8.8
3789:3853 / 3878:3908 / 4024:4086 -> 2.9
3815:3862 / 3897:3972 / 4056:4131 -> 5.3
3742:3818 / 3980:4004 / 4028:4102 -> -1.7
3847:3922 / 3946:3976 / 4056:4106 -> 6.3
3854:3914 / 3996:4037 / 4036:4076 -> -2.8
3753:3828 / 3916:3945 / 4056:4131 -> 7.2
